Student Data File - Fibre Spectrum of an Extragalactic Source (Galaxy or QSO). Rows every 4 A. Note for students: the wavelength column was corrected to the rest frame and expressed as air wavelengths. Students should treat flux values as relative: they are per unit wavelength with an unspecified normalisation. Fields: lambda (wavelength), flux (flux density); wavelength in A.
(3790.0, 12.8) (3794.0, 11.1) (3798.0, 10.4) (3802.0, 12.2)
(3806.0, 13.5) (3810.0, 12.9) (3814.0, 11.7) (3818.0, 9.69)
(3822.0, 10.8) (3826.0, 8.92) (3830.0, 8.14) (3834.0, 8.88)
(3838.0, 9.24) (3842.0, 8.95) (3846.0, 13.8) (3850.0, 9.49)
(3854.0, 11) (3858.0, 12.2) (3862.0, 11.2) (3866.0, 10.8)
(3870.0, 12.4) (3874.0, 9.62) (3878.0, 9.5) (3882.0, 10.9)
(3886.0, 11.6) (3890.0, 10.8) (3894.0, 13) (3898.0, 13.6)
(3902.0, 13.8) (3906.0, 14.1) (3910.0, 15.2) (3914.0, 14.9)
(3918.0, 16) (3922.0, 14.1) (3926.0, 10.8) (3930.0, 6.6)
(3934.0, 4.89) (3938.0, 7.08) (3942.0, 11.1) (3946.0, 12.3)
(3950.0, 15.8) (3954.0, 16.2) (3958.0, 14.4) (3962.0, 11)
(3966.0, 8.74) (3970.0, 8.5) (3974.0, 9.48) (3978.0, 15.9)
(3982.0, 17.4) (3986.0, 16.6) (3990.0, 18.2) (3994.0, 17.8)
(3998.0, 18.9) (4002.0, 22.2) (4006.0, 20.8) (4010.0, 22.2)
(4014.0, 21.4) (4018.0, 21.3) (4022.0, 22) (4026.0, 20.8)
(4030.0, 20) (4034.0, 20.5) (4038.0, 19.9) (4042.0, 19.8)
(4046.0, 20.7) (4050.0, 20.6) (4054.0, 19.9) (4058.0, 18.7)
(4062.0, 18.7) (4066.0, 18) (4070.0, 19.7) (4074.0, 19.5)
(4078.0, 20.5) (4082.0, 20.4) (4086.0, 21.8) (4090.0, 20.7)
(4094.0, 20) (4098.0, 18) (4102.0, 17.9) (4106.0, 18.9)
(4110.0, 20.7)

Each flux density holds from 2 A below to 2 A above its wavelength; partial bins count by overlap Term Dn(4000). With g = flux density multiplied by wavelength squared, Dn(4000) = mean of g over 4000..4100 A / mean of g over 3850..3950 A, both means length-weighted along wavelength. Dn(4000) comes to 1.89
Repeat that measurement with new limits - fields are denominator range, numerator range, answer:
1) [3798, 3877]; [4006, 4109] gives 2.08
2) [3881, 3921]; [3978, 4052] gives 1.57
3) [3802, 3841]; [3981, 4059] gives 2.12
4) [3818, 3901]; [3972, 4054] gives 1.94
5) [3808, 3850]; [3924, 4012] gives 1.47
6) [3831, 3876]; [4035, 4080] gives 2.05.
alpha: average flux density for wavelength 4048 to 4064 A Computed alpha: 19.5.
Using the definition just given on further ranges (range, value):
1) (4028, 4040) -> 20.1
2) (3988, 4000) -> 18.3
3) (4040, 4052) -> 20.4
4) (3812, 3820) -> 10.7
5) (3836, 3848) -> 10.7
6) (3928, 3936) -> 5.74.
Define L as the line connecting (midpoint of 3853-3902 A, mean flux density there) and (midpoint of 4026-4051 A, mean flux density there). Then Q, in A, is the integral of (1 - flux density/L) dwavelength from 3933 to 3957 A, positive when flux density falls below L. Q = 5.76 A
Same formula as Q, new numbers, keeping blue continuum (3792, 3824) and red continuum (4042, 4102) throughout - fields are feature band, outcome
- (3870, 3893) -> 5.1 A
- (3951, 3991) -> 7.3 A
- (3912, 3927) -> 0.8 A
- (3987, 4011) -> -3.2 A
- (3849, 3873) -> 3.6 A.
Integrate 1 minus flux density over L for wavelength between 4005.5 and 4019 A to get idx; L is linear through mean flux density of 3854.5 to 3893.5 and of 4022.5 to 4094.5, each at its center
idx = -2.8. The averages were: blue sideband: 11.1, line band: 21.5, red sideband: 20.1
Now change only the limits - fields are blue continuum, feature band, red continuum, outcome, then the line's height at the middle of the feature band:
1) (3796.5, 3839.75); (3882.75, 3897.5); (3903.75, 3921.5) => 2.14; 13.9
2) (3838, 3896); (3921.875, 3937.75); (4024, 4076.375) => 6.44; 14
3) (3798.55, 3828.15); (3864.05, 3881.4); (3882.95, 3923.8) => 3.02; 12.8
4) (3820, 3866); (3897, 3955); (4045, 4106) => 5.04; 13.6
